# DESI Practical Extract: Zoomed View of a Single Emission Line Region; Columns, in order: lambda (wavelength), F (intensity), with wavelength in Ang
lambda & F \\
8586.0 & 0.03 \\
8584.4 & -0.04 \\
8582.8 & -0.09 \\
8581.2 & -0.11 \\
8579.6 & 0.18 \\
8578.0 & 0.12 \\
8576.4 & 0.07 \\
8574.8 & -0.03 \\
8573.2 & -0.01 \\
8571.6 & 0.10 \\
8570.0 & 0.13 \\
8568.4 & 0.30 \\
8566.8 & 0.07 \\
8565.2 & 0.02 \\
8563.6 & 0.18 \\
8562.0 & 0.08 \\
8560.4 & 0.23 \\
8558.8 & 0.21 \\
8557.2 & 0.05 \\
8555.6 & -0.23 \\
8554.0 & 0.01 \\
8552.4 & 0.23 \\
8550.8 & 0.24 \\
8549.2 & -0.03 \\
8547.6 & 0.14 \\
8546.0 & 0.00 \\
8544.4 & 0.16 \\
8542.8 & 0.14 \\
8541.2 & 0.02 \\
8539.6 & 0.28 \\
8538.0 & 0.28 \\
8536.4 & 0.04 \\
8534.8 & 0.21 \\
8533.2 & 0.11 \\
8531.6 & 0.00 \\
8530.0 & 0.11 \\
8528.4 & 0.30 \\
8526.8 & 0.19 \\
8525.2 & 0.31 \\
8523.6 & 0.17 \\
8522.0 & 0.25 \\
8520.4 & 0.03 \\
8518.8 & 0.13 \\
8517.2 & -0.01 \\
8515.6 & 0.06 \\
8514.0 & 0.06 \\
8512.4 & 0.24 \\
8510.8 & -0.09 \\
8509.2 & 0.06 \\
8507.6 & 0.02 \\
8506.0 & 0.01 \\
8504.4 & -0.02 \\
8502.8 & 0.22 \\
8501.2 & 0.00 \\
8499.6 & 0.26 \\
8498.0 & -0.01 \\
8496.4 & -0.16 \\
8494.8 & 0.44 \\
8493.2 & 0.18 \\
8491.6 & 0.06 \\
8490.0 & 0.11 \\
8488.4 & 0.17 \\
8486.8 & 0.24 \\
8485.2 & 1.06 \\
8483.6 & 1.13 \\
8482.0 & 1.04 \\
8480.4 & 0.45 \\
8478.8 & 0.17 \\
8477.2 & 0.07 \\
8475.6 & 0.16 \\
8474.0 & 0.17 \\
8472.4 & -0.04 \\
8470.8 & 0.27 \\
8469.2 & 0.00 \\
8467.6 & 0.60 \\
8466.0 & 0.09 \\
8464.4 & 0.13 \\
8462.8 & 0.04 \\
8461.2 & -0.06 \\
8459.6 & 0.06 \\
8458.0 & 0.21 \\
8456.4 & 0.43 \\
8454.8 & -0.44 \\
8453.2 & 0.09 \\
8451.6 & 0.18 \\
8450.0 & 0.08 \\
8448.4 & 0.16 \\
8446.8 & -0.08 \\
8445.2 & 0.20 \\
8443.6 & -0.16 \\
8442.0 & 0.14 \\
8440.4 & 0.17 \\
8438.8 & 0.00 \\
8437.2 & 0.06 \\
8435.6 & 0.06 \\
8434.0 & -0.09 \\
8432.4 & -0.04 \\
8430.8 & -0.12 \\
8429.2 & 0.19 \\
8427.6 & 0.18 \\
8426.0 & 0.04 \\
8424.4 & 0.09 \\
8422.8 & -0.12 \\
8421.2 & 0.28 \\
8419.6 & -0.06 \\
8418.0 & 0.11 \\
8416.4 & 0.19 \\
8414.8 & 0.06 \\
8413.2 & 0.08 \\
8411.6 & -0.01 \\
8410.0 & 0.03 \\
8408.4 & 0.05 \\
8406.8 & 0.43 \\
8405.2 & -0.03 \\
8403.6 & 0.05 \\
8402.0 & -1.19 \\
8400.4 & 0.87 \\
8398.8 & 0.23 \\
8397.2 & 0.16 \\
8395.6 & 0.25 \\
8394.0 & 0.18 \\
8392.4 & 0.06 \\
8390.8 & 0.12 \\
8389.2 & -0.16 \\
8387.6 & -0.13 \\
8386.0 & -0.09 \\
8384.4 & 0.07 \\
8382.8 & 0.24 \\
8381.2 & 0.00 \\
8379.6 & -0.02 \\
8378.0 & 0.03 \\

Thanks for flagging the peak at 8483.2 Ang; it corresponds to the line Hgamma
